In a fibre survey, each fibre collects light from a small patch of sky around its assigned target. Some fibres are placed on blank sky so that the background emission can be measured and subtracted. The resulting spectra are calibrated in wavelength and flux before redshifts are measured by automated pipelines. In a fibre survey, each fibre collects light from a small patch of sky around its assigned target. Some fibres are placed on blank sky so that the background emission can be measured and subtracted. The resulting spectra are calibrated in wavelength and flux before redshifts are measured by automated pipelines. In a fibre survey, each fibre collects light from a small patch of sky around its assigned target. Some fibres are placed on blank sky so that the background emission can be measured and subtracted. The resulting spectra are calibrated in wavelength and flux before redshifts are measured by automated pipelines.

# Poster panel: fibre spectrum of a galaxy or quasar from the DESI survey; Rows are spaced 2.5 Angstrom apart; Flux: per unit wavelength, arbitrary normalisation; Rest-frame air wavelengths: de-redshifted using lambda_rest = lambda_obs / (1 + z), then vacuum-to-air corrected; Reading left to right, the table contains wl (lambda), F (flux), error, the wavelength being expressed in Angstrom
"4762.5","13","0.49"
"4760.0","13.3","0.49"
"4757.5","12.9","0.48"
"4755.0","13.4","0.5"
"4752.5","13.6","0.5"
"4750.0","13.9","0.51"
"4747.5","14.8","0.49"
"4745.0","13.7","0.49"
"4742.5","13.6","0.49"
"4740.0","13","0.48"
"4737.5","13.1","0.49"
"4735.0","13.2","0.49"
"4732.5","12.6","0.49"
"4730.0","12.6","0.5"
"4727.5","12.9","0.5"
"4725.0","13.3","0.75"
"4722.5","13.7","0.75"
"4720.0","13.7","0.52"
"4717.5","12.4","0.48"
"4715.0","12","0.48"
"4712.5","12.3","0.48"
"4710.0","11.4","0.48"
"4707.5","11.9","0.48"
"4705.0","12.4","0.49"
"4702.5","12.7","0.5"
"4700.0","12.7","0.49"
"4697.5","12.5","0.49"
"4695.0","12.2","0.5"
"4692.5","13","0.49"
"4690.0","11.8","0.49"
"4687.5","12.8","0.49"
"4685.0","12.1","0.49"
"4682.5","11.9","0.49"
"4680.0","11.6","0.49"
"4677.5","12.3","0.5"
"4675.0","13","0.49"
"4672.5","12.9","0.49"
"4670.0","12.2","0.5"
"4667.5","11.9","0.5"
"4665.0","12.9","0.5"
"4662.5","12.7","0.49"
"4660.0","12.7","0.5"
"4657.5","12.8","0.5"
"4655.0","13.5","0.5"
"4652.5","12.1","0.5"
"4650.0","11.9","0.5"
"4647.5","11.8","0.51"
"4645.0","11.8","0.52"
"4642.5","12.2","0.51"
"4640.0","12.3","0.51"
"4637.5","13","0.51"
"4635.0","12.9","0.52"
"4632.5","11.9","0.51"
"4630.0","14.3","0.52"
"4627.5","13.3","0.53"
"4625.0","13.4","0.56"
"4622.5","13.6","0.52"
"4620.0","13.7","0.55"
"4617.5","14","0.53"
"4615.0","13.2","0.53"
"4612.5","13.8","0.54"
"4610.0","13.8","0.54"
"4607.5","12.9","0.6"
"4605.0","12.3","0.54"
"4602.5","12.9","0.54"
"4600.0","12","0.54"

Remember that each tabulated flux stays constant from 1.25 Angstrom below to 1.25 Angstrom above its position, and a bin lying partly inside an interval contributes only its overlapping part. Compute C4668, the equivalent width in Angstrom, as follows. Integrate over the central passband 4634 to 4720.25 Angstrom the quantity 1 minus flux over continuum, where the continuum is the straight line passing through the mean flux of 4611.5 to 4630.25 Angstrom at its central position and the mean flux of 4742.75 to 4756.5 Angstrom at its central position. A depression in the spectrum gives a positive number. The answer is 8.3 Angstrom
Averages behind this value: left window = 13.6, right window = 13.8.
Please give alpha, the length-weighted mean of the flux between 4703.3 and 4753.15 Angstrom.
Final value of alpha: 13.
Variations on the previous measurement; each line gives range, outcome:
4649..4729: 12.5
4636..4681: 12.4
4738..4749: 13.7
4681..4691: 12.1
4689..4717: 12.3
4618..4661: 12.8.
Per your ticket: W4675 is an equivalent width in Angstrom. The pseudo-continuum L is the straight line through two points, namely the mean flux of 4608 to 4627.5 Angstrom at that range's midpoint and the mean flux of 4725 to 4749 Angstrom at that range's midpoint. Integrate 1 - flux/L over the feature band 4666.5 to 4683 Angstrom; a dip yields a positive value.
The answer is 1.4 Angstrom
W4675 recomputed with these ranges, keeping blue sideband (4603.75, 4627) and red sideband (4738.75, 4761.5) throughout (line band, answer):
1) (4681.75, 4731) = 3.6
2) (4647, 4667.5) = 1.4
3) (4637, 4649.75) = 1.2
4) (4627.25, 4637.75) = 0.3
